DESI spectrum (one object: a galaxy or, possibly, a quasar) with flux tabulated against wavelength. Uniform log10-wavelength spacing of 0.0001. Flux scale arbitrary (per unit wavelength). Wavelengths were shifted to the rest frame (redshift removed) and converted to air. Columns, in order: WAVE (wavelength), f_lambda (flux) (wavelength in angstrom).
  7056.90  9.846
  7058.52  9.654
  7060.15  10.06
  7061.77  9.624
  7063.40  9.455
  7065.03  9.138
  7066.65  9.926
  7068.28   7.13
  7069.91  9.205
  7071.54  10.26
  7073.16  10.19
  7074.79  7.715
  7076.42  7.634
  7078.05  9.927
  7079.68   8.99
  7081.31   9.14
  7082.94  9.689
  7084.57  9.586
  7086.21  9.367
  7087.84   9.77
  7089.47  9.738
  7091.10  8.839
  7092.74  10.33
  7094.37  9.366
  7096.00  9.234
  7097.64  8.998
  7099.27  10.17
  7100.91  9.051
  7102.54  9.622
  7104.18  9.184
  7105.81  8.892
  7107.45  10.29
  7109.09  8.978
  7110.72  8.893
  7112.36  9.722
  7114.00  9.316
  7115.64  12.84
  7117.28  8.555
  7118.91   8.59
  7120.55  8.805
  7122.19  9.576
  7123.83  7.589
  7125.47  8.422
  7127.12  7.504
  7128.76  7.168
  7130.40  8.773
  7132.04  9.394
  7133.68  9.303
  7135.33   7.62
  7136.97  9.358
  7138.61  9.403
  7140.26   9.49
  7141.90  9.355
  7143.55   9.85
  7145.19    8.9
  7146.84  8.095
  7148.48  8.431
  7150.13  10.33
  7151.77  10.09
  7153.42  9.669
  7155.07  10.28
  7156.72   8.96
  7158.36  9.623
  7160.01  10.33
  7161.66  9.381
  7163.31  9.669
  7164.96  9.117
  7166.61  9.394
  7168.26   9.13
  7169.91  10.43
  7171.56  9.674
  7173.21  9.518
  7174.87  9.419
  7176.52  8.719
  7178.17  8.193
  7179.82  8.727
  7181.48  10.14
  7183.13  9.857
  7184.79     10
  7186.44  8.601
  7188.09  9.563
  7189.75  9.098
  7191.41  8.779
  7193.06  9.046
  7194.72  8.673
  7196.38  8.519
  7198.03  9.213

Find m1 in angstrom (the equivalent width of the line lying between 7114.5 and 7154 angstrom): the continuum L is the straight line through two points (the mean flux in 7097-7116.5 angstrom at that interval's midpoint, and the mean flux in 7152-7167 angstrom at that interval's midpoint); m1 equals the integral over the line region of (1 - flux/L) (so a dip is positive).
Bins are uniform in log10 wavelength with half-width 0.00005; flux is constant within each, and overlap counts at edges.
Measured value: 2.46 angstrom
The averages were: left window 9.67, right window 9.63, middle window 9.05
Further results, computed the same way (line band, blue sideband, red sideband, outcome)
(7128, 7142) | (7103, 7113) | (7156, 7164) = 0.9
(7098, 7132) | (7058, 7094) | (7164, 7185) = 0.9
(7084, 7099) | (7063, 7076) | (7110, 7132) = -0.8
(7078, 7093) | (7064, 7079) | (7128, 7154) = -0.8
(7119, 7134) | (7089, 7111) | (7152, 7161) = 1.7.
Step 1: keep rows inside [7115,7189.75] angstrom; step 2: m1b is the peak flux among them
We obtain 12.84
